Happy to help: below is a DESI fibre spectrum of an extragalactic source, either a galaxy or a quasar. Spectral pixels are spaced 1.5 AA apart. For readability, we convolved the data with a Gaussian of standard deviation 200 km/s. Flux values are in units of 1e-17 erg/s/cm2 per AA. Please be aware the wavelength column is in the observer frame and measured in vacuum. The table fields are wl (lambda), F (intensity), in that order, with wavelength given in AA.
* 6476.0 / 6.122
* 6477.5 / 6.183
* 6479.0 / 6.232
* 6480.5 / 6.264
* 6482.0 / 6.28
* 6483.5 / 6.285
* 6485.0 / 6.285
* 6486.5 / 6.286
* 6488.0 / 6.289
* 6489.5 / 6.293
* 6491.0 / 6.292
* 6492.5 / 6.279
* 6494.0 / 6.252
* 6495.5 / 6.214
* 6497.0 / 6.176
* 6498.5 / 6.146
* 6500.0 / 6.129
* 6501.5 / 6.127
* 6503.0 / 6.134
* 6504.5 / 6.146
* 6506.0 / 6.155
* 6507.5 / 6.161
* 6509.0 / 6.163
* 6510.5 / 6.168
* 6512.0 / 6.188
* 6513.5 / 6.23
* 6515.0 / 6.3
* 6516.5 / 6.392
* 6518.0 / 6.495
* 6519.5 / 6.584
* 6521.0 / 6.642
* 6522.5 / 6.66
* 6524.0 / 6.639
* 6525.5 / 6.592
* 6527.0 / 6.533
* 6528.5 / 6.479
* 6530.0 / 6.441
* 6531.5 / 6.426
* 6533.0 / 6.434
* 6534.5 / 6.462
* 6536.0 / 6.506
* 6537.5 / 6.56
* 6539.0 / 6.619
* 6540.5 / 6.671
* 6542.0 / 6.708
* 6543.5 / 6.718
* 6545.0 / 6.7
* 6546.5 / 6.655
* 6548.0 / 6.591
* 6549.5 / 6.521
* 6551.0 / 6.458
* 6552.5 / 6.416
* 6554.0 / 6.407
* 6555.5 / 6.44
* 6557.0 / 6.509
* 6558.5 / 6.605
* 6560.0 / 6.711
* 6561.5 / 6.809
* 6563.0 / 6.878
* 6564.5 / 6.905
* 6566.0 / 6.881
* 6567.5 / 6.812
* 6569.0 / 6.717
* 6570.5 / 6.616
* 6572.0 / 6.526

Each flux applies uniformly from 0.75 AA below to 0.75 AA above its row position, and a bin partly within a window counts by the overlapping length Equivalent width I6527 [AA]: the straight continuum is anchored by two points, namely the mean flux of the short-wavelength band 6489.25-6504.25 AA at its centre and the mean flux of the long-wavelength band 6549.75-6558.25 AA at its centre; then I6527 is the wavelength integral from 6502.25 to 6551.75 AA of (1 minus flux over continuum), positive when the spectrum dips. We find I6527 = -0.9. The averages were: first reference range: 6.2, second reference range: 6.46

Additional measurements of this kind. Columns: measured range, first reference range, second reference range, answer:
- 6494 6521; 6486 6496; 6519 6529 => 0.8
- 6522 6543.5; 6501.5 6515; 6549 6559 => -0.8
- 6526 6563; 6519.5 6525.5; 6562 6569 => 1.0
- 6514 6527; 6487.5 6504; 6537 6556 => -0.3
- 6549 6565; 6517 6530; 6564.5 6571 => 0.3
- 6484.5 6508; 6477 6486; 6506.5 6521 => 0.3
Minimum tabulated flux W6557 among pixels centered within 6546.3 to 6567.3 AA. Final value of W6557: 6.407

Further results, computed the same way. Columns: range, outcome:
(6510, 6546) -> 6.168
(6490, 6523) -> 6.127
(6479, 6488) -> 6.232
